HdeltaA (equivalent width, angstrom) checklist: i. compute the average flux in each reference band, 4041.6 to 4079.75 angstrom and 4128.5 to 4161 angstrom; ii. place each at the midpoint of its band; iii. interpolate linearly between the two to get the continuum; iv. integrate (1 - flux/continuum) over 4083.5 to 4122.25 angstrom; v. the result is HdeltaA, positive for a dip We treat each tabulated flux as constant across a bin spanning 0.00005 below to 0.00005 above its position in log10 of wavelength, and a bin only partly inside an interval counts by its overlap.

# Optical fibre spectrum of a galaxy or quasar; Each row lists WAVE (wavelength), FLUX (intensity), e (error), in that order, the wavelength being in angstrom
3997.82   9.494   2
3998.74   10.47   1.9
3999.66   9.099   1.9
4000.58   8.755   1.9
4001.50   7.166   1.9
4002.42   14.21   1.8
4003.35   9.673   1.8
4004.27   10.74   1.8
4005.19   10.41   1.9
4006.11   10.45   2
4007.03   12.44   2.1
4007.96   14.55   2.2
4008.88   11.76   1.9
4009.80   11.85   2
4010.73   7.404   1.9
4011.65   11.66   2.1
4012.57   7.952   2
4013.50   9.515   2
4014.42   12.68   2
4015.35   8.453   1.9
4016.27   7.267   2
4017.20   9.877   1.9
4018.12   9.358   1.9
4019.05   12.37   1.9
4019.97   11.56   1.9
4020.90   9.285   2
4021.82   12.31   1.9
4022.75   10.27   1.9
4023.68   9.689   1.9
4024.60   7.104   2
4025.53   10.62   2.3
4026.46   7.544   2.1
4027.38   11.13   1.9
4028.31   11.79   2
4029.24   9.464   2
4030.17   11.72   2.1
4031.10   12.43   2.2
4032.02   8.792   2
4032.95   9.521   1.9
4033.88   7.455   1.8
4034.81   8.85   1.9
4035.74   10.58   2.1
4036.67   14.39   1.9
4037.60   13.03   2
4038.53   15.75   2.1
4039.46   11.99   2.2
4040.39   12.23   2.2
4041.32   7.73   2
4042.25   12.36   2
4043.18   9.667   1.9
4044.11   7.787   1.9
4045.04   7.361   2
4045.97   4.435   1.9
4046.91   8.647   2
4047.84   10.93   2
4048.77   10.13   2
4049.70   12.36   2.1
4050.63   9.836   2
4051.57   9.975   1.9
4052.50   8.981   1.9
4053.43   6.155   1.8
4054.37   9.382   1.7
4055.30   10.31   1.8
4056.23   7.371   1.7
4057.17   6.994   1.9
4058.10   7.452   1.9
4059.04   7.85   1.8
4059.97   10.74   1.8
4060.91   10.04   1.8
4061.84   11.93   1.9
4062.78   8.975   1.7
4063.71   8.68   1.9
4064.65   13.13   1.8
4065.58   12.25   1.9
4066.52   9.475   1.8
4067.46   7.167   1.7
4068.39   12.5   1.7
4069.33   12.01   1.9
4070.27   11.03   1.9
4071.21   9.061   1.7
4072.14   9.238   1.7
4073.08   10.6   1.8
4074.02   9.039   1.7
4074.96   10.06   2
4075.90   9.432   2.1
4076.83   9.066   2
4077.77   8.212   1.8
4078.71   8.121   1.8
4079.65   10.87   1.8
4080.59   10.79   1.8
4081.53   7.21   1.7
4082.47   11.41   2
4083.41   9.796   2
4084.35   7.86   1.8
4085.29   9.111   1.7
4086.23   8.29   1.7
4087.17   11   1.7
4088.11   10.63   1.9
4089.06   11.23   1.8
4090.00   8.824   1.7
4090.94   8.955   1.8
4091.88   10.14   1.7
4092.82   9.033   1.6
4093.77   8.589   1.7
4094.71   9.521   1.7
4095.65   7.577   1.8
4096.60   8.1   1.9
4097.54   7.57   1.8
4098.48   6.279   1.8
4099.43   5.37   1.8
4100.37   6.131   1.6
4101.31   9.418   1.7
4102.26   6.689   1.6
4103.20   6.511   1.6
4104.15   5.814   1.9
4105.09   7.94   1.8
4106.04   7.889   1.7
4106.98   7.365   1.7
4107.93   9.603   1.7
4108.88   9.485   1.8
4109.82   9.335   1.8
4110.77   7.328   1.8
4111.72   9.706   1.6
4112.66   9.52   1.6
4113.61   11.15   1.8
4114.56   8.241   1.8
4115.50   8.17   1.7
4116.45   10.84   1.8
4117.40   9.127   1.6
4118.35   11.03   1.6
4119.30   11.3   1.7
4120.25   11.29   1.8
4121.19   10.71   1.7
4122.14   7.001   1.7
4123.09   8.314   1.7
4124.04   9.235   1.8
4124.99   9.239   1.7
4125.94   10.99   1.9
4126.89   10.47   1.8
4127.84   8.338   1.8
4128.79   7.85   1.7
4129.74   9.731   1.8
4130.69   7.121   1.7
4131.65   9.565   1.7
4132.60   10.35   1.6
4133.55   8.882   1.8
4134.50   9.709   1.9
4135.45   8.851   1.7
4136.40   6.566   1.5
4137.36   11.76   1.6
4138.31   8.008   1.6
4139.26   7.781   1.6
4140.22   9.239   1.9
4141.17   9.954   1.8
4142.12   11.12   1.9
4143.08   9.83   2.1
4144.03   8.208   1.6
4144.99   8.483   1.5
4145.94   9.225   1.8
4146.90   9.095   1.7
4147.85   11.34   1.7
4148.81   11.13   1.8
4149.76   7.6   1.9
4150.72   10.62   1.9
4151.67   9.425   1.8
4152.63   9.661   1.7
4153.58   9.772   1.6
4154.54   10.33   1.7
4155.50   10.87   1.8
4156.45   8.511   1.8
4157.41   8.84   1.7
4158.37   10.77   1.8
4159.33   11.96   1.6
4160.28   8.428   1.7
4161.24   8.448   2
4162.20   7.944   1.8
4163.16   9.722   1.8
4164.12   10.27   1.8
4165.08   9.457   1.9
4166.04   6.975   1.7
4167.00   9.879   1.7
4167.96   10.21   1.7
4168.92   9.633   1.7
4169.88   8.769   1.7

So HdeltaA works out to 2.69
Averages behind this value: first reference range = 9.48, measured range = 8.8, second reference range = 9.43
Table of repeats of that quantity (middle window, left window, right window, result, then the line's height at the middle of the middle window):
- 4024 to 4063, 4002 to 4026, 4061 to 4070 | 2.9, 10.6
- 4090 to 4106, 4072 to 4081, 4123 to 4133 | 2.8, 9.41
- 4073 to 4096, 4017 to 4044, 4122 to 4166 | 1.4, 10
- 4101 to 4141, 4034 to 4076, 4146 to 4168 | 3.0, 9.72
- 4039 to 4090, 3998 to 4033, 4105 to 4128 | 1.3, 9.86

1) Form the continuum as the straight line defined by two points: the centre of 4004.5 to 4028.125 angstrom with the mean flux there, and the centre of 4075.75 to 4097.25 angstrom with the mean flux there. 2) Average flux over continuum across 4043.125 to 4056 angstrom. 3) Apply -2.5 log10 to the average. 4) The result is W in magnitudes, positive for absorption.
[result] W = 0.10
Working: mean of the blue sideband 10.3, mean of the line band 8.95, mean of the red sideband 9.28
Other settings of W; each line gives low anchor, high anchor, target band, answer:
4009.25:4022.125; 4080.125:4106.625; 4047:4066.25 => -0.047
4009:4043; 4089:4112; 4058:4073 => -0.109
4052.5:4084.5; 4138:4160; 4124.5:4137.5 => 0.052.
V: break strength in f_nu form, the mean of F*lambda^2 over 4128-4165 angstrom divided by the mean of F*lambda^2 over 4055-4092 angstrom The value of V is 1.0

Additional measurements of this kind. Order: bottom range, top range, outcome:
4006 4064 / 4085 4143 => 0.93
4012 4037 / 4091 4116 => 0.85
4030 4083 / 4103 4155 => 0.97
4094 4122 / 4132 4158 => 1.12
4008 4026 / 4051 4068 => 0.93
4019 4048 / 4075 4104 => 0.87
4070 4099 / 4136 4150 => 1.04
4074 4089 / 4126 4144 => 0.99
